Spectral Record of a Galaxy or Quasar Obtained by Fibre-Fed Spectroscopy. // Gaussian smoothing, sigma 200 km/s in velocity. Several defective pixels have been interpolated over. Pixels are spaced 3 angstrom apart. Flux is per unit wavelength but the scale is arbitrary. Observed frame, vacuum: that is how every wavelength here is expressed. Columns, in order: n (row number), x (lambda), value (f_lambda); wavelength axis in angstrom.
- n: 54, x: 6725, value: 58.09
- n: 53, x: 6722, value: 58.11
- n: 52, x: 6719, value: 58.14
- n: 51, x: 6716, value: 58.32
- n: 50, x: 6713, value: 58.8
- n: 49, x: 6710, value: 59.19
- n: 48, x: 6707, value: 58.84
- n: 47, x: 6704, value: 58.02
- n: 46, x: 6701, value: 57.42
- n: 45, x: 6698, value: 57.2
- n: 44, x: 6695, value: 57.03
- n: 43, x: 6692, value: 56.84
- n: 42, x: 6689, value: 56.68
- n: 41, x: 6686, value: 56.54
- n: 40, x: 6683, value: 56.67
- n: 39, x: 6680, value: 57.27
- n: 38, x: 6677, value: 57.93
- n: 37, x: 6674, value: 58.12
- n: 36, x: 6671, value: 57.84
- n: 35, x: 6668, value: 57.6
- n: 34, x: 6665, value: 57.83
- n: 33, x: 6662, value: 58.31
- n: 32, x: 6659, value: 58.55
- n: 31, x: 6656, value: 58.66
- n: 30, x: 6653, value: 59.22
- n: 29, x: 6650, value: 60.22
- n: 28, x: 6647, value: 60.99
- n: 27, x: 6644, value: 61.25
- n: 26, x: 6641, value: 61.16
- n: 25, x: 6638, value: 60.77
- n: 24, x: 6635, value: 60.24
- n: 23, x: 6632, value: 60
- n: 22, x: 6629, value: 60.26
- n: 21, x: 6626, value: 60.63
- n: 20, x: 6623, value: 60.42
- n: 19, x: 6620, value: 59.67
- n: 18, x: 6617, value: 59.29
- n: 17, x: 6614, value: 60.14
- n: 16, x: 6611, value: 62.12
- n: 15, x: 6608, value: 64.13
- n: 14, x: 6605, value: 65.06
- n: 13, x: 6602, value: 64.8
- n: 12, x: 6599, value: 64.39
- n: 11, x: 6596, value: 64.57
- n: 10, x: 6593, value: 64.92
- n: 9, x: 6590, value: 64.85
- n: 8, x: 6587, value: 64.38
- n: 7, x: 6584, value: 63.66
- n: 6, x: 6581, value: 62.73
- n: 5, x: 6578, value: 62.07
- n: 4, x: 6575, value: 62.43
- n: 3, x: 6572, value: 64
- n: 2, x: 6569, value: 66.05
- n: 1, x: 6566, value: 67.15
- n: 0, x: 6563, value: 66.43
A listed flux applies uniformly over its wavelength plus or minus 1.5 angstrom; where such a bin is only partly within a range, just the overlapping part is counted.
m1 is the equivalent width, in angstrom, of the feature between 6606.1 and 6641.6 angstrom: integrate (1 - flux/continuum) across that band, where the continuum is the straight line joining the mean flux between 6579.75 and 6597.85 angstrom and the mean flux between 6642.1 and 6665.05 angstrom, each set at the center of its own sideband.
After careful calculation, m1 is 0.5 angstrom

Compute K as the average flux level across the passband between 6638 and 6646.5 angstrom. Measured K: 61.1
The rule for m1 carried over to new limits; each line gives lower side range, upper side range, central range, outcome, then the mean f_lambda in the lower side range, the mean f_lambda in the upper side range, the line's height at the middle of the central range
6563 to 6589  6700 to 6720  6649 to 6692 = 1.6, 64.2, 58.4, 60.1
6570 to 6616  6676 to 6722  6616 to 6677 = 1.1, 63.6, 57.7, 60.6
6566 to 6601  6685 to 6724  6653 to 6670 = 0.5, 64.2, 57.8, 60.1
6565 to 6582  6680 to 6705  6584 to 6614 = -0.8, 64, 57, 62.5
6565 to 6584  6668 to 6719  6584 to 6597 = -0.3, 64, 57.7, 63.1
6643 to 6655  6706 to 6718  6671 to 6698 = 1.0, 60.3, 58.8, 59.4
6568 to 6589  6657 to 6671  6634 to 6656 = -0.4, 63.6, 58.1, 59.3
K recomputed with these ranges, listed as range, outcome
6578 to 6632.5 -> 62.6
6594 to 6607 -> 64.7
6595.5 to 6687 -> 60.1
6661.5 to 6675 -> 57.9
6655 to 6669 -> 58.2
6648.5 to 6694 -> 57.9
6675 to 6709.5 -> 57.4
